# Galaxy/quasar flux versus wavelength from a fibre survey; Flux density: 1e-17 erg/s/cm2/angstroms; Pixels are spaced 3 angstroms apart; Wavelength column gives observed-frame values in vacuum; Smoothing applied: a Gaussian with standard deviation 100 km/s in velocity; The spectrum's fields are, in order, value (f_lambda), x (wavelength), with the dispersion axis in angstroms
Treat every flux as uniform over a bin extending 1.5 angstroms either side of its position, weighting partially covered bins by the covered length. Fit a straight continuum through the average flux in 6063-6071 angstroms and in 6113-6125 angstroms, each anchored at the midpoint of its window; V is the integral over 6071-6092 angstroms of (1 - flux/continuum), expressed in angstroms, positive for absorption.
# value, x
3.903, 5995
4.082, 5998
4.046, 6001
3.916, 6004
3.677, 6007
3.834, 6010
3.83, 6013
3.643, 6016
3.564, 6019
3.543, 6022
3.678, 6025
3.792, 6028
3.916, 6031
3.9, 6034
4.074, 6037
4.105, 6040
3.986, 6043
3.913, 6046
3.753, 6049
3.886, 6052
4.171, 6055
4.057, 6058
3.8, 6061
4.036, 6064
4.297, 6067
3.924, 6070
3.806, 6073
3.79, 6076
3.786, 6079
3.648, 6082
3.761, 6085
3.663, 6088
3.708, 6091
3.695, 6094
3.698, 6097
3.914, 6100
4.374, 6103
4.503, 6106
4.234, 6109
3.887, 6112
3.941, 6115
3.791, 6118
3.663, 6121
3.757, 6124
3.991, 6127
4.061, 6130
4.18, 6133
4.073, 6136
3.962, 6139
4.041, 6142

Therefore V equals 1.4 angstroms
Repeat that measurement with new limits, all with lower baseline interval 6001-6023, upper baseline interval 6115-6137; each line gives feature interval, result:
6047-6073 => -1.07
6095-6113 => -0.94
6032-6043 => -0.68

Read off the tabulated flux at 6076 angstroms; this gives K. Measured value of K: 3.79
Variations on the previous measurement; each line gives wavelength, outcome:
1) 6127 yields 3.991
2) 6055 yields 4.171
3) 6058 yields 4.057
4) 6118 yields 3.791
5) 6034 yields 3.9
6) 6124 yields 3.757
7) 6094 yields 3.695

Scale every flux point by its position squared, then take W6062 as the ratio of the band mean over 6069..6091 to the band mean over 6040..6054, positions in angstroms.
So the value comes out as 0.97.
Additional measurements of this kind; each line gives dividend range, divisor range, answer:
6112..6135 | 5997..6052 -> 1.05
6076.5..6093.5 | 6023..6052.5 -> 0.97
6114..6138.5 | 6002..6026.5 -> 1.10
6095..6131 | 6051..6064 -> 1.02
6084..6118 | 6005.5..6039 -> 1.07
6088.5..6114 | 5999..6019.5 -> 1.08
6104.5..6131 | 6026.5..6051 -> 1.04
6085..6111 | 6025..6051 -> 1.03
